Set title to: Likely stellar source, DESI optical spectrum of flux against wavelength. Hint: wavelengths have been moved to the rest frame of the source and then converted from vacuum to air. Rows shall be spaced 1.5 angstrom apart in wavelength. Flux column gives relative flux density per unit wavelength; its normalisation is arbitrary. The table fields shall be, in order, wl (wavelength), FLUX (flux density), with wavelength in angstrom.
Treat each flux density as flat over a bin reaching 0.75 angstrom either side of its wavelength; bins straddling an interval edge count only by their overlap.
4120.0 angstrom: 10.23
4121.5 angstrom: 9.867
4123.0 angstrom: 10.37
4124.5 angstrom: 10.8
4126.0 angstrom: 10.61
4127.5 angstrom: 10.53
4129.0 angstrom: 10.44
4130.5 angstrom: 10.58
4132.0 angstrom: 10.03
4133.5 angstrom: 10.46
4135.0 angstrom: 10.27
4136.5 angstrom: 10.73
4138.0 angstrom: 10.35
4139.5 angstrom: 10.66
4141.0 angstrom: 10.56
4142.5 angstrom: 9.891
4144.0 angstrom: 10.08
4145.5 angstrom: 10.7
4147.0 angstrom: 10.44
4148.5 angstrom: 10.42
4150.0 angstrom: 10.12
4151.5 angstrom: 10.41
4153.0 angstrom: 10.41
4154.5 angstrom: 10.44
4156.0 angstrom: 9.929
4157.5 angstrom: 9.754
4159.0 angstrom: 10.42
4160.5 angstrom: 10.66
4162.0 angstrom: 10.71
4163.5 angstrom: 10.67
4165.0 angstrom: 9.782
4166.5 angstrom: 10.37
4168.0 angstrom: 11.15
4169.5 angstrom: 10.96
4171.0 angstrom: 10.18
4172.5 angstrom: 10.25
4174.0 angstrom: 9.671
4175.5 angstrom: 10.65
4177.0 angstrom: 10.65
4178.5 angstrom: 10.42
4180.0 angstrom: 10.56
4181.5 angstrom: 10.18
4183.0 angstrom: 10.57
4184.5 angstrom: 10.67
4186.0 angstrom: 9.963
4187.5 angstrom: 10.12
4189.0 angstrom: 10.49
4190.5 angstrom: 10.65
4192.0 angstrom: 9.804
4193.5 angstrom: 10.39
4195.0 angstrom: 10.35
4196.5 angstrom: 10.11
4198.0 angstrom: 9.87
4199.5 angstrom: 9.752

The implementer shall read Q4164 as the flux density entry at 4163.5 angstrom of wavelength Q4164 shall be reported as 10.67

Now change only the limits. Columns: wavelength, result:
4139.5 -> 10.66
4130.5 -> 10.58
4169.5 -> 10.96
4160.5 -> 10.66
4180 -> 10.56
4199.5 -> 9.752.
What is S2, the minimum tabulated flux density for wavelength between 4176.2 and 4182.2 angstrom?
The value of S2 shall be 10.18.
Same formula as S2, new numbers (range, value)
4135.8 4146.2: 9.891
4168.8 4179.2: 9.671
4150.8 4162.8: 9.754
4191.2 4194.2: 9.804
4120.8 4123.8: 9.867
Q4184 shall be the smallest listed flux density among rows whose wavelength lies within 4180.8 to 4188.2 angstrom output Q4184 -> 9.963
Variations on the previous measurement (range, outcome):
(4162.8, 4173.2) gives 9.782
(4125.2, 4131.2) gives 10.44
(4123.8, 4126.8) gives 10.61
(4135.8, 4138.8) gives 10.35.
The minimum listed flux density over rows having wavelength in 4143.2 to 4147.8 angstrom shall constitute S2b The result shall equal 10.08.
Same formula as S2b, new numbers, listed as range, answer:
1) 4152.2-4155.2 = 10.41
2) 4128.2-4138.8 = 10.03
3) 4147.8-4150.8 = 10.12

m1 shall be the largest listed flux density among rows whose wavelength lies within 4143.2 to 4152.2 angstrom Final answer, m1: 10.7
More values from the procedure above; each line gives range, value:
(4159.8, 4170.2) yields 11.15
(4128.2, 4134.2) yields 10.58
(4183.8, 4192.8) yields 10.67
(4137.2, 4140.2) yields 10.66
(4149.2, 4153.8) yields 10.41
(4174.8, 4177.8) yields 10.65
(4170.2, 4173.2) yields 10.25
